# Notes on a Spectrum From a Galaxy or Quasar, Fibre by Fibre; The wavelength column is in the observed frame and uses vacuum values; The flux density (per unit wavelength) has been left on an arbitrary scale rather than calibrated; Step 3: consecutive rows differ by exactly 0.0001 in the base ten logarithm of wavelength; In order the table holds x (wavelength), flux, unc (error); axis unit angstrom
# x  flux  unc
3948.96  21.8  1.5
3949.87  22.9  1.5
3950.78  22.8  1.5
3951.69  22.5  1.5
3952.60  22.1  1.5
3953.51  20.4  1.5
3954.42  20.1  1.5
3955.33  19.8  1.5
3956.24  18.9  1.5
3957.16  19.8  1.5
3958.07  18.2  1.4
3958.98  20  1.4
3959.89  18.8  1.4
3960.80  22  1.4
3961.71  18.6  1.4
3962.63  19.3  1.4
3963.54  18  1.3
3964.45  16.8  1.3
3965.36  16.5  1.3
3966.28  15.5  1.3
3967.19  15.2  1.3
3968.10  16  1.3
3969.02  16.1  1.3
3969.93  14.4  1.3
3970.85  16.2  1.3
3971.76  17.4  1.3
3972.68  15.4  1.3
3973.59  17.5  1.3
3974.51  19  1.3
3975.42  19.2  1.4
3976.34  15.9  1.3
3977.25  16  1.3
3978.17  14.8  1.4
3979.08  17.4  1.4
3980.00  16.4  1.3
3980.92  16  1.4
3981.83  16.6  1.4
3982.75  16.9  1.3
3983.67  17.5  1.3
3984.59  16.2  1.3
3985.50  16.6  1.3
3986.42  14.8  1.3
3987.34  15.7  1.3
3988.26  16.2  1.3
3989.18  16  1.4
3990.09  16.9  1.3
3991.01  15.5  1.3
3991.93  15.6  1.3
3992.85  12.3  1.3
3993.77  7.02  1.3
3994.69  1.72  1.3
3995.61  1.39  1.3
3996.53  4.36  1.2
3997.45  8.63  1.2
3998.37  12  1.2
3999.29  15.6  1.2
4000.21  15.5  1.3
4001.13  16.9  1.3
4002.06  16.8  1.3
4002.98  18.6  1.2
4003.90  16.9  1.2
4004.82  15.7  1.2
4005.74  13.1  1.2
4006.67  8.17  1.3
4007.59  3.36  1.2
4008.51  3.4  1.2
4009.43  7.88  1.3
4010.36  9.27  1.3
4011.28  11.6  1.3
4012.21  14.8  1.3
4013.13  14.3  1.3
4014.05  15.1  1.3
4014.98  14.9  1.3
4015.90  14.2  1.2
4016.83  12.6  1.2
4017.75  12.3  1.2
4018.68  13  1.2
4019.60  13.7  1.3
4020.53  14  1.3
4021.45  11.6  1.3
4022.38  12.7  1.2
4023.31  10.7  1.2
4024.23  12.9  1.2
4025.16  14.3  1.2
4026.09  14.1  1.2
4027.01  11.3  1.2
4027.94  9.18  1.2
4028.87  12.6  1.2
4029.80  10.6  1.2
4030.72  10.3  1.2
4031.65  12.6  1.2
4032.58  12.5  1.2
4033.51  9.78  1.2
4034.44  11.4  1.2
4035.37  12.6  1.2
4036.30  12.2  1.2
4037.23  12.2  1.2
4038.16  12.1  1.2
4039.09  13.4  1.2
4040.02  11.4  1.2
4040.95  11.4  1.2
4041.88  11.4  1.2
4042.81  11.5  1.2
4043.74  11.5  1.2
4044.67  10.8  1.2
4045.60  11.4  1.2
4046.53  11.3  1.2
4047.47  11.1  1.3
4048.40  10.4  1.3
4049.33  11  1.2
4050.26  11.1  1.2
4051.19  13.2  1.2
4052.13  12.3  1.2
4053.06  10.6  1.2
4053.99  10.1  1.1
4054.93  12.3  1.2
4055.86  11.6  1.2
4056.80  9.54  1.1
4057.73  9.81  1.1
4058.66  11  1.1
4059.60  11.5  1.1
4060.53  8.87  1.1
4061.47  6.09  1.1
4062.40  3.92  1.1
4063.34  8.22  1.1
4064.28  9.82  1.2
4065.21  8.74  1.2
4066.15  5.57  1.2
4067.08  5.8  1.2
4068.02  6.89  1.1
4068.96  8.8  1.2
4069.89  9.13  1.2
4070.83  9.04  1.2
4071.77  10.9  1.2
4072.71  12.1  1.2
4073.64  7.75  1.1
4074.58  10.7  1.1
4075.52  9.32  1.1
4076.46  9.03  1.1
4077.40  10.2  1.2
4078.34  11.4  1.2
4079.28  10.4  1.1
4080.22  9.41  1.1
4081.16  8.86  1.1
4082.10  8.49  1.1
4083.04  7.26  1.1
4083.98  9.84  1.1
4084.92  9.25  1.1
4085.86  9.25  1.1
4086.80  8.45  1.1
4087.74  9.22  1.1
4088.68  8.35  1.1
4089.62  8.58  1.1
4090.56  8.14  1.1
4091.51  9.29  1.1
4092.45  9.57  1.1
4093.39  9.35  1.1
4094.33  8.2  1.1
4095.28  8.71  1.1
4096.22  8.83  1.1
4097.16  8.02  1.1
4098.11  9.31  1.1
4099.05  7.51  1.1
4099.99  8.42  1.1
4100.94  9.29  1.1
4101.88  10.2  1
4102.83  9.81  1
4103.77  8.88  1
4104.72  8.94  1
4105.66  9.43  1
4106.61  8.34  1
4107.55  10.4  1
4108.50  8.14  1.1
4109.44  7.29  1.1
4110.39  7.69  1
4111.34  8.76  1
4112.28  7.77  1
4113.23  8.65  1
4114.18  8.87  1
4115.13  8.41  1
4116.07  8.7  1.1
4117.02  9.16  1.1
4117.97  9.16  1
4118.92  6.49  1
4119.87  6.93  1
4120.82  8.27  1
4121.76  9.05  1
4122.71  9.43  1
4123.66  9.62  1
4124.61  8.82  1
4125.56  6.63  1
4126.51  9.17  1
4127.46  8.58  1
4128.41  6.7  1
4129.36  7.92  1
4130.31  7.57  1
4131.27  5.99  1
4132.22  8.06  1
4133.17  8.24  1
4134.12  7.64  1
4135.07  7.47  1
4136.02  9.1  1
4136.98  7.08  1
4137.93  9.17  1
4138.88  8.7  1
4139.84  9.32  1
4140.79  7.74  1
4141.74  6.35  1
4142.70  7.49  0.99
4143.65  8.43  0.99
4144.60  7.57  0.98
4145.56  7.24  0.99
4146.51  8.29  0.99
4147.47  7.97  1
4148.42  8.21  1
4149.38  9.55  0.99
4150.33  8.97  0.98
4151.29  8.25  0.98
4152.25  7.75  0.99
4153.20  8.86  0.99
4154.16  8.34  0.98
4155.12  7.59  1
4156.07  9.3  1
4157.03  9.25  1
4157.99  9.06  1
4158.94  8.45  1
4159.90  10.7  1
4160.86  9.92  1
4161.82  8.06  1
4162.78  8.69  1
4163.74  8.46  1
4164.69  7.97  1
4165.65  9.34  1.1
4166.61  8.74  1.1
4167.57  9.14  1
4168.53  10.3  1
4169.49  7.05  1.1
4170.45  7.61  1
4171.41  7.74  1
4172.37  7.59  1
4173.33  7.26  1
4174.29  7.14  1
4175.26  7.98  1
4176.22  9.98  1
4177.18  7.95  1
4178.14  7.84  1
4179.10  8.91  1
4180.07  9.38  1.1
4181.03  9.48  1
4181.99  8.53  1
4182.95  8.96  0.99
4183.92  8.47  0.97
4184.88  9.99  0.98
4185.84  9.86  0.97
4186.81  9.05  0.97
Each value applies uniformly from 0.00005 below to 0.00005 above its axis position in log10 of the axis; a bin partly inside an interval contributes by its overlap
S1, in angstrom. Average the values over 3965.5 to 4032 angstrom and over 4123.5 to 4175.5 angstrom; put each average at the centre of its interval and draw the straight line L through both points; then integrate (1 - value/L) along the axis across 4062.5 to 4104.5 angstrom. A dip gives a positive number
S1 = 6.5 angstrom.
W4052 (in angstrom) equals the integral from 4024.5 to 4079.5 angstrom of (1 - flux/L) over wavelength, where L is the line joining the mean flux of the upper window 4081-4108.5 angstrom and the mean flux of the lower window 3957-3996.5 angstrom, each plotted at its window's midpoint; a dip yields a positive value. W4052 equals 4.24 angstrom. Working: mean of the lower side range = 15.7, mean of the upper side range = 8.89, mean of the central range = 10.5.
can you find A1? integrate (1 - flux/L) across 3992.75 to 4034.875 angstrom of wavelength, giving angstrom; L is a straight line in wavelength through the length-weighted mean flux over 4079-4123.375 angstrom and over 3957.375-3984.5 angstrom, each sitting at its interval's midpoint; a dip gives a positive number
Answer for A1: 7.8 angstrom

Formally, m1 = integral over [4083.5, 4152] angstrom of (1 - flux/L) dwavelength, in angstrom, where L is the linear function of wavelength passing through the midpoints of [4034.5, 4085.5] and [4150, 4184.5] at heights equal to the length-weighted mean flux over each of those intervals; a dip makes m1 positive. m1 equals 6.19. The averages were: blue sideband 10.1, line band 8.44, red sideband 8.59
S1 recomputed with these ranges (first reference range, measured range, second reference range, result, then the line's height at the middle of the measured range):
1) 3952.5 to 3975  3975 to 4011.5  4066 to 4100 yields 6.0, 15.8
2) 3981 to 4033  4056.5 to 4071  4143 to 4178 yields 3.7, 11.1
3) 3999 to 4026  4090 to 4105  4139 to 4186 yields 2.2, 10.4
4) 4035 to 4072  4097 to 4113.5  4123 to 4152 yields 0.3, 8.9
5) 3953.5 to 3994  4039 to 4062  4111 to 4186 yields 3.9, 13.2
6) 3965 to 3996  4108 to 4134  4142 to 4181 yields 4.7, 9.94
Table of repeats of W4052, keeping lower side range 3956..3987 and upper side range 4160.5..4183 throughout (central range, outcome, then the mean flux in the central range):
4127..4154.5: 5.01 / 8.02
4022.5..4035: 2.50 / 11.7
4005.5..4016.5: 3.27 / 10.8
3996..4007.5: 1.97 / 13.1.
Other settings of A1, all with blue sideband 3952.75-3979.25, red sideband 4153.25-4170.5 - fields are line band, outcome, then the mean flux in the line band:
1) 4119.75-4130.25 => 2.2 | 8.31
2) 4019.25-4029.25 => 1.8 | 12.4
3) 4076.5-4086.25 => 2.4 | 9.42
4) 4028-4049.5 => 4.4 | 11.5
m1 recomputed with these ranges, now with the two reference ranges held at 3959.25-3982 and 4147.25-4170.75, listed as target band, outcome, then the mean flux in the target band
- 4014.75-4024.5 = 1.3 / 12.9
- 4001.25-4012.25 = 2.7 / 11.7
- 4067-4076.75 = 2.6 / 9.17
